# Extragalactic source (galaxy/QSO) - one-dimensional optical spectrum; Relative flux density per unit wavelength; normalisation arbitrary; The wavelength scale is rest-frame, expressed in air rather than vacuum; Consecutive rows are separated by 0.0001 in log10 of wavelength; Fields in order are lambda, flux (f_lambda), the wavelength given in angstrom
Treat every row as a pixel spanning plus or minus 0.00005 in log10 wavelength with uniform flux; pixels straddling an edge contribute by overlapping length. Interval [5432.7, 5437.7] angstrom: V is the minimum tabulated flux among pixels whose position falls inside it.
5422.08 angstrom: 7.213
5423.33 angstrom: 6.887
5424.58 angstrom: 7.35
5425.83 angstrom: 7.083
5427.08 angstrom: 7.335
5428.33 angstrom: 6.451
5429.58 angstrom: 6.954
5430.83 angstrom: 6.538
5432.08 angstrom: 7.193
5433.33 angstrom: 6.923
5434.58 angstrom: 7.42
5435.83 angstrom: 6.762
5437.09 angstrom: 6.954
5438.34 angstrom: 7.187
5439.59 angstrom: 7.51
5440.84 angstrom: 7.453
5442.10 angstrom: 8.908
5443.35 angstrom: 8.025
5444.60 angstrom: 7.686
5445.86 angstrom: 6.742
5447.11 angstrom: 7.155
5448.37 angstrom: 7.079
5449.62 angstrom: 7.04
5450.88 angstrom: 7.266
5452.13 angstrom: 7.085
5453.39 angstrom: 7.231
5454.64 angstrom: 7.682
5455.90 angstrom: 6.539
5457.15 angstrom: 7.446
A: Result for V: 6.762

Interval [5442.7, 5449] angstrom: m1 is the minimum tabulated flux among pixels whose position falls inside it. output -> 6.742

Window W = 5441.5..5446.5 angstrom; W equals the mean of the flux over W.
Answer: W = 7.84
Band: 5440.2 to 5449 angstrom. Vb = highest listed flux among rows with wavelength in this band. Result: 8.908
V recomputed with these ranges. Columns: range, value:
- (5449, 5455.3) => 7.04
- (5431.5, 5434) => 6.923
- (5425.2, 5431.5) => 6.451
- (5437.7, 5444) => 7.187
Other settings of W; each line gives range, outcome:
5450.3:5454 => 7.19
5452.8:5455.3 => 7.46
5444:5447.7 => 7.19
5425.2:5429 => 6.95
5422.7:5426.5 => 7.1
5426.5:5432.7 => 6.89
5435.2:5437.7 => 6.84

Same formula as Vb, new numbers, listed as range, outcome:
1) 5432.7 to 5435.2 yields 7.42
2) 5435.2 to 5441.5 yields 7.51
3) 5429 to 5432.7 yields 7.193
